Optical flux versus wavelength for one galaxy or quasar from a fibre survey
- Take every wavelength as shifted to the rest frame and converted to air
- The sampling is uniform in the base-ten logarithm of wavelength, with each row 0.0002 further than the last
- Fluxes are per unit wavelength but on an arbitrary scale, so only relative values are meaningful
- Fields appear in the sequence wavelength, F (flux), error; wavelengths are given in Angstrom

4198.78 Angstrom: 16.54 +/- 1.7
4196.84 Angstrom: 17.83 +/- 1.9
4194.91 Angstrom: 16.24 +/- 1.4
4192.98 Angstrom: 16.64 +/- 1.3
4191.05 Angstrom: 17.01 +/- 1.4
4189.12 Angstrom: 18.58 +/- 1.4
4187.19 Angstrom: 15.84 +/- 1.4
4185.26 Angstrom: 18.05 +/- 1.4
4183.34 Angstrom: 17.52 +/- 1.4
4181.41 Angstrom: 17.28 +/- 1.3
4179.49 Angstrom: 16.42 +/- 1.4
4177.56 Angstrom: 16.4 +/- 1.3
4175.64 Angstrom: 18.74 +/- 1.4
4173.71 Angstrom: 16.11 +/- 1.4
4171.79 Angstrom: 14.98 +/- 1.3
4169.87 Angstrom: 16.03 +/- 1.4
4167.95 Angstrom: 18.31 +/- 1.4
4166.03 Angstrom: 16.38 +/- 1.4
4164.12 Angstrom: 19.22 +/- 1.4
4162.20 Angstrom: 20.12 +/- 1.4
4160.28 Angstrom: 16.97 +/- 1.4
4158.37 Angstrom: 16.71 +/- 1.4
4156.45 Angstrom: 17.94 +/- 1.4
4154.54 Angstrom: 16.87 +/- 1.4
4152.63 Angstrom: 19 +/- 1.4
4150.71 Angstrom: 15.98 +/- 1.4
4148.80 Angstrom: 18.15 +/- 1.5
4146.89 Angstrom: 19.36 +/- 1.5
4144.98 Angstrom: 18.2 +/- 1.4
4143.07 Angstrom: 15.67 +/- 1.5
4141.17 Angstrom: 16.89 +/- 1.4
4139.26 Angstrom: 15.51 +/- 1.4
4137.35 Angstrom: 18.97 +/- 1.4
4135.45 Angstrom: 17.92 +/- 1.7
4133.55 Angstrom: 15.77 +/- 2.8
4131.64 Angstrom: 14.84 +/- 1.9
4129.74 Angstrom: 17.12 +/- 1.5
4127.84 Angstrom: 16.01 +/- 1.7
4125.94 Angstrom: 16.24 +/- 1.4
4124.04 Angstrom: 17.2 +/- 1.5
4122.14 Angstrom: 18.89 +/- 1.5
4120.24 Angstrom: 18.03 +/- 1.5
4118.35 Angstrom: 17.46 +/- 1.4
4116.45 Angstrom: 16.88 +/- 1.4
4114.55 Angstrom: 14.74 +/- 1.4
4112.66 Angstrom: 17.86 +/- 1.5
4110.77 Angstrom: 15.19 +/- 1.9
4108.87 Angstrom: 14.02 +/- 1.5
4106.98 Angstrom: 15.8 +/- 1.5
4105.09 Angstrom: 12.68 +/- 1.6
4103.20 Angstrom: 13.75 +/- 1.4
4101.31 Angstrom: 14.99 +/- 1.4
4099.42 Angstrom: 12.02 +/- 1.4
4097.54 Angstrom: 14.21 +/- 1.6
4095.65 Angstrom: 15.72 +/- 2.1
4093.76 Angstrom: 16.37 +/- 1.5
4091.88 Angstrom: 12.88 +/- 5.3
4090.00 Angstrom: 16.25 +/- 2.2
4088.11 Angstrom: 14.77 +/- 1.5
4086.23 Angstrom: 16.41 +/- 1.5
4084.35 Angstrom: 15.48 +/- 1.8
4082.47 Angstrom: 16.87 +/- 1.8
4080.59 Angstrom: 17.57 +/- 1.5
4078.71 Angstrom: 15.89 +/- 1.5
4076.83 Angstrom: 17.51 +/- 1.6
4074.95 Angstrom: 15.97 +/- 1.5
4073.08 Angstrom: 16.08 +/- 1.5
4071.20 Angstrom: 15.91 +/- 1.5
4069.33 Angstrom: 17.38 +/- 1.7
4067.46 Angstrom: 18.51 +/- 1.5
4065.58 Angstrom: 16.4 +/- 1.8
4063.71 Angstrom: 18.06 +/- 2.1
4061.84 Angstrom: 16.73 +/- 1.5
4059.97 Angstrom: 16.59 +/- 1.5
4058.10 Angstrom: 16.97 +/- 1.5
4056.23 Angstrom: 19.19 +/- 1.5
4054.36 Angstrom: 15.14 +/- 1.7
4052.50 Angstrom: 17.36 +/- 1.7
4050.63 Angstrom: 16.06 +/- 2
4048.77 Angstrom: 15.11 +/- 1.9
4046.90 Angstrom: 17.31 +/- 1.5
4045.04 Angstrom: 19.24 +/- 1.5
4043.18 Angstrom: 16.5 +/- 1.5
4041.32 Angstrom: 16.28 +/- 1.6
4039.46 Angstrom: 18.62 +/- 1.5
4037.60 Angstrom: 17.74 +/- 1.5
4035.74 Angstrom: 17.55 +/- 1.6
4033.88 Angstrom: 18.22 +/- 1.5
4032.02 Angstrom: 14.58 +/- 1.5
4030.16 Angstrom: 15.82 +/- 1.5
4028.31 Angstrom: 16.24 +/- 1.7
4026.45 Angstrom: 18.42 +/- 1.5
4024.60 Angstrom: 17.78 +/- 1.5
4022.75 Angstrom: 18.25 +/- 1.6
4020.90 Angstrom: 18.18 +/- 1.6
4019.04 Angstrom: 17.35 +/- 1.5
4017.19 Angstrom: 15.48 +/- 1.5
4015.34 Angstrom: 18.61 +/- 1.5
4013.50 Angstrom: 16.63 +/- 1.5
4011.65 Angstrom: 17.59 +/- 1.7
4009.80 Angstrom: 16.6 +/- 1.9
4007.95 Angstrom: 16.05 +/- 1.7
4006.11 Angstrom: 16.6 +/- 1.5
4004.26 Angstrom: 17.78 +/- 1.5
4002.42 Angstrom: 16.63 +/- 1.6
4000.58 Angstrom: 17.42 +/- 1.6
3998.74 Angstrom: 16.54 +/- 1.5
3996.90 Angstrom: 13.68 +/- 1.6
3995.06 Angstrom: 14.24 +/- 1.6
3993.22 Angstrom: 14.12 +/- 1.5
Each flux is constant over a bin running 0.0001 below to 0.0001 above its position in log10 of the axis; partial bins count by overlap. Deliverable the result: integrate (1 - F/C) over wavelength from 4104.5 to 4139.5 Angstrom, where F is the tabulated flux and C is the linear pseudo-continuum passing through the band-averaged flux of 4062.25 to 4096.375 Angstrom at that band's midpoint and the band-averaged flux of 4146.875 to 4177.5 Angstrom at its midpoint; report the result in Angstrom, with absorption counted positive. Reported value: 1.0 Angstrom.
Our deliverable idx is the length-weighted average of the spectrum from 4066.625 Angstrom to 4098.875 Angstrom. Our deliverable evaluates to 16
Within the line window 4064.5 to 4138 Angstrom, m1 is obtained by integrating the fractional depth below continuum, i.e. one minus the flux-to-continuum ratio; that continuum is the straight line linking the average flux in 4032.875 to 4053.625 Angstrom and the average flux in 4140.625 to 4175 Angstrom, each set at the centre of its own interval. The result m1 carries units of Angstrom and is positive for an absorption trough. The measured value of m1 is 5.4 Angstrom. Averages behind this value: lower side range 17.2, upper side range 17.4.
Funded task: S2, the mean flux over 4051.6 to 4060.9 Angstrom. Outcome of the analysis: 17.1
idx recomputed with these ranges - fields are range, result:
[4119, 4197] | 17.2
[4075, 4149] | 16.1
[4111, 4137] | 16.9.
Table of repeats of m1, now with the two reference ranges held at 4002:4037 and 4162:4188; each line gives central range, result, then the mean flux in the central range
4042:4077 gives 0.35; 16.9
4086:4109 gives 3.43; 14.6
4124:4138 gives 0.38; 16.7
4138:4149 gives -0.09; 17.3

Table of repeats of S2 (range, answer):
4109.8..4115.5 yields 15.9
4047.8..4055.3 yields 15.9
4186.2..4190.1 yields 17.2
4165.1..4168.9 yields 17.3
